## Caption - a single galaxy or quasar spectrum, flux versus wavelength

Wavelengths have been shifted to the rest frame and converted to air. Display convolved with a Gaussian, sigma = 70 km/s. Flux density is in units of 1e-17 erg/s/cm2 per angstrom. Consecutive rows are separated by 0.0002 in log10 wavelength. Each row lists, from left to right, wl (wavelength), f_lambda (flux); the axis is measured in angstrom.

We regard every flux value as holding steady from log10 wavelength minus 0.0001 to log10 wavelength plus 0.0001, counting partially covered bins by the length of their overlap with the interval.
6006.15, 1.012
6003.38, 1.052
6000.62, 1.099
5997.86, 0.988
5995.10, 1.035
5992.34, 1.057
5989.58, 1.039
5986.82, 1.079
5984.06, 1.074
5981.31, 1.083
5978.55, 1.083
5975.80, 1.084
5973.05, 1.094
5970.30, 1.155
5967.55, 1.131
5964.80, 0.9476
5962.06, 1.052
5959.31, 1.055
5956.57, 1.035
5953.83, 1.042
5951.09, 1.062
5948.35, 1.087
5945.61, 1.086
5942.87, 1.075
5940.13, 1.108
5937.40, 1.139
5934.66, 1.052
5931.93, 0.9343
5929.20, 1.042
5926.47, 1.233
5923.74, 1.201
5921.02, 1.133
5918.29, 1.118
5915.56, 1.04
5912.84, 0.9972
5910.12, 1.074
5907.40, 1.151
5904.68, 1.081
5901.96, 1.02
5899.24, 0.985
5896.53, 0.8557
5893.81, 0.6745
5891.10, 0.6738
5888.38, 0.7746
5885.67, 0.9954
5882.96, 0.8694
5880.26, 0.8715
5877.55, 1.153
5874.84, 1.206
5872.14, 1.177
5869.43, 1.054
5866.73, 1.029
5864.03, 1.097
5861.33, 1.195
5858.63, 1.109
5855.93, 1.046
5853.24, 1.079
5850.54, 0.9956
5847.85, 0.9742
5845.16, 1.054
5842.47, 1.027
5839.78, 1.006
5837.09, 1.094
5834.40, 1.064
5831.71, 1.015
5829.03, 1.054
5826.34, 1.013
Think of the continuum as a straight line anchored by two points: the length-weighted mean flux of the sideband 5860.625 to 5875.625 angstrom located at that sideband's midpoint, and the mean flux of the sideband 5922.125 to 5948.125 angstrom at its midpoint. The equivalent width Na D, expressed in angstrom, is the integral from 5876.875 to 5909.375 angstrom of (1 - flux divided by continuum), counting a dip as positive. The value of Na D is 5.5 angstrom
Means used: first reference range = 1.12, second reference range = 1.1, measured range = 0.924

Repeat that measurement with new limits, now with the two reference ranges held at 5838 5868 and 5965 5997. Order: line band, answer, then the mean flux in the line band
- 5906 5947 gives -0.94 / 1.09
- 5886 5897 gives 3.14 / 0.759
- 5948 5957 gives 0.14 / 1.06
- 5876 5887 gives 0.88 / 0.977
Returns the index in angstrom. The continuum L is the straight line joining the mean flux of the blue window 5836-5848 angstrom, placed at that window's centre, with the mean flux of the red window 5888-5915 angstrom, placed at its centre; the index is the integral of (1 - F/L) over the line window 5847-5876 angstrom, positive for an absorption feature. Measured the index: -2.5 angstrom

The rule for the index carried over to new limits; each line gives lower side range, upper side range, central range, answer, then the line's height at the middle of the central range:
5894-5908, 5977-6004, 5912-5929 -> -2.0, 0.999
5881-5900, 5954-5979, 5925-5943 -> -2.2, 0.967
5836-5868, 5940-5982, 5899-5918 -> 0.2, 1.07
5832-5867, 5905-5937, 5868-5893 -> 2.4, 1.07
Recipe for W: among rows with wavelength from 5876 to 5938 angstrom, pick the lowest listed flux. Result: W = 0.6738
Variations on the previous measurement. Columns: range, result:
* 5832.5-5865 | 0.9742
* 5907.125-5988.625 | 0.9343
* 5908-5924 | 0.9972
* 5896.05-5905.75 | 0.8557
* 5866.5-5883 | 0.8694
